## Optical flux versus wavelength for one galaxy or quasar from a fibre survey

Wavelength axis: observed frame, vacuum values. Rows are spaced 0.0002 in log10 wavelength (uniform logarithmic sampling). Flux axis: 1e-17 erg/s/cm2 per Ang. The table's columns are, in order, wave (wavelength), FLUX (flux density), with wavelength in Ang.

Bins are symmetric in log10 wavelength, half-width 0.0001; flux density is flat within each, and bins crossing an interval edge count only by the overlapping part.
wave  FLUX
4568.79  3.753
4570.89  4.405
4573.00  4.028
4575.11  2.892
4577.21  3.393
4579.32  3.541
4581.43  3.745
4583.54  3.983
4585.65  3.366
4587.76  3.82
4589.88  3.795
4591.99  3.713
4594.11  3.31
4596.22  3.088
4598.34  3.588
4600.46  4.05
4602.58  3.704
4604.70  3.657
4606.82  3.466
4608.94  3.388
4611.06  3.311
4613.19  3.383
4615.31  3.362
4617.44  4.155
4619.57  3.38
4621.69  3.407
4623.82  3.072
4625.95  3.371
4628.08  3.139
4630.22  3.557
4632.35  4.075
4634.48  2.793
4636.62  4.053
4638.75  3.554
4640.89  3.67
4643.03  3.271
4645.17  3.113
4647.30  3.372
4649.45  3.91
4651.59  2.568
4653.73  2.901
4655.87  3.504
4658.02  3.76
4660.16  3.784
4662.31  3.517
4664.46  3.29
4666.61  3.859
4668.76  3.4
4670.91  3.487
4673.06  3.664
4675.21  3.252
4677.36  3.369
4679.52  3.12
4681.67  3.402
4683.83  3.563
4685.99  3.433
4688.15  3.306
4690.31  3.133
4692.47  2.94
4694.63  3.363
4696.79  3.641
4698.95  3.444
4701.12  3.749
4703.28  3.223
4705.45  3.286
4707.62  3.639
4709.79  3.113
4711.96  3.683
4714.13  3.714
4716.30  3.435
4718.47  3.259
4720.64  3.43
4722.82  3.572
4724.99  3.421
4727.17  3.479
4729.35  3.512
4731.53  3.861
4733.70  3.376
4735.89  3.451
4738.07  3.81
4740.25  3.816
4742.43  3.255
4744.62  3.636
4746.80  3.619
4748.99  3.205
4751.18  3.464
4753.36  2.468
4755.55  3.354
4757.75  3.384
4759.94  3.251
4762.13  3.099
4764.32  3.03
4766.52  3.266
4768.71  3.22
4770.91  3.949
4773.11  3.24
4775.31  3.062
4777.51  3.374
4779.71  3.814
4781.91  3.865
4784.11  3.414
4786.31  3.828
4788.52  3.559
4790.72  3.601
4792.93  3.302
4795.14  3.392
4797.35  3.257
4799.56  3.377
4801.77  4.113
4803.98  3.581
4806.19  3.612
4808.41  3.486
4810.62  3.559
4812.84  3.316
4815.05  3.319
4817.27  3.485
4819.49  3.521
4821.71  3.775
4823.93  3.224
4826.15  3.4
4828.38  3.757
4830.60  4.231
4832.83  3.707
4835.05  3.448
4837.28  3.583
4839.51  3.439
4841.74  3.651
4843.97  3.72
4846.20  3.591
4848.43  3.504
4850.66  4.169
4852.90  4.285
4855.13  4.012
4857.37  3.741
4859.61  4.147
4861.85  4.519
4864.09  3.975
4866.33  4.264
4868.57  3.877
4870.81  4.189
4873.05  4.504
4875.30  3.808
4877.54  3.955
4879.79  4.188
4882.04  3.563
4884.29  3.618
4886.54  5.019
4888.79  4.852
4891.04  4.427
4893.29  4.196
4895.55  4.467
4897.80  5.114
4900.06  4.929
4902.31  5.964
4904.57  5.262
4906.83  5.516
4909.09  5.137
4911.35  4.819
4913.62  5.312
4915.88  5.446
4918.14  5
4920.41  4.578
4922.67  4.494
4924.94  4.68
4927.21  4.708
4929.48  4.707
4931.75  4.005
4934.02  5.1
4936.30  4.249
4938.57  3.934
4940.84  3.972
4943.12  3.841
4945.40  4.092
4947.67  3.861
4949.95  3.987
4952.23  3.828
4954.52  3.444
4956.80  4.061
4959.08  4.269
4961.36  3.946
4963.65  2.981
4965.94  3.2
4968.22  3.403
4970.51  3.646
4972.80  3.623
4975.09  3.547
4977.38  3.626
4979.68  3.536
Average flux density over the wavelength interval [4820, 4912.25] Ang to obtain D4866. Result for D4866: 4.18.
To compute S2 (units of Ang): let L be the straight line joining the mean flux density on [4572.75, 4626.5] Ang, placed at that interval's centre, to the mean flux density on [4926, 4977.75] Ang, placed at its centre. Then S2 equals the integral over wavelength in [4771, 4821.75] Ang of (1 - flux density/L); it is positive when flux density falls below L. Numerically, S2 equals 3.10 Ang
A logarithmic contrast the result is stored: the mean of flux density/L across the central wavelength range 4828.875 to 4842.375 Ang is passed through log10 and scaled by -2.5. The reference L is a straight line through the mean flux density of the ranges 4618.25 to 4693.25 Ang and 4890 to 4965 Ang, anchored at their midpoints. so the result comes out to 0.12 mag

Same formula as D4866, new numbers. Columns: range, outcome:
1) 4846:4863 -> 4.02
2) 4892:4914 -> 5.06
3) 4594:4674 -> 3.47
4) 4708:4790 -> 3.44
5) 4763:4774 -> 3.34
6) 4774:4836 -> 3.55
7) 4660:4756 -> 3.44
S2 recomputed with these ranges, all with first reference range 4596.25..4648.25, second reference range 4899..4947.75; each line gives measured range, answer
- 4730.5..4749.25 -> 1.88 Ang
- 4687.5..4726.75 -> 4.36 Ang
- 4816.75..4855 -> 5.96 Ang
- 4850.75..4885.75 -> 3.44 Ang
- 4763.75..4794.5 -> 4.92 Ang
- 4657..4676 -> 0.56 Ang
